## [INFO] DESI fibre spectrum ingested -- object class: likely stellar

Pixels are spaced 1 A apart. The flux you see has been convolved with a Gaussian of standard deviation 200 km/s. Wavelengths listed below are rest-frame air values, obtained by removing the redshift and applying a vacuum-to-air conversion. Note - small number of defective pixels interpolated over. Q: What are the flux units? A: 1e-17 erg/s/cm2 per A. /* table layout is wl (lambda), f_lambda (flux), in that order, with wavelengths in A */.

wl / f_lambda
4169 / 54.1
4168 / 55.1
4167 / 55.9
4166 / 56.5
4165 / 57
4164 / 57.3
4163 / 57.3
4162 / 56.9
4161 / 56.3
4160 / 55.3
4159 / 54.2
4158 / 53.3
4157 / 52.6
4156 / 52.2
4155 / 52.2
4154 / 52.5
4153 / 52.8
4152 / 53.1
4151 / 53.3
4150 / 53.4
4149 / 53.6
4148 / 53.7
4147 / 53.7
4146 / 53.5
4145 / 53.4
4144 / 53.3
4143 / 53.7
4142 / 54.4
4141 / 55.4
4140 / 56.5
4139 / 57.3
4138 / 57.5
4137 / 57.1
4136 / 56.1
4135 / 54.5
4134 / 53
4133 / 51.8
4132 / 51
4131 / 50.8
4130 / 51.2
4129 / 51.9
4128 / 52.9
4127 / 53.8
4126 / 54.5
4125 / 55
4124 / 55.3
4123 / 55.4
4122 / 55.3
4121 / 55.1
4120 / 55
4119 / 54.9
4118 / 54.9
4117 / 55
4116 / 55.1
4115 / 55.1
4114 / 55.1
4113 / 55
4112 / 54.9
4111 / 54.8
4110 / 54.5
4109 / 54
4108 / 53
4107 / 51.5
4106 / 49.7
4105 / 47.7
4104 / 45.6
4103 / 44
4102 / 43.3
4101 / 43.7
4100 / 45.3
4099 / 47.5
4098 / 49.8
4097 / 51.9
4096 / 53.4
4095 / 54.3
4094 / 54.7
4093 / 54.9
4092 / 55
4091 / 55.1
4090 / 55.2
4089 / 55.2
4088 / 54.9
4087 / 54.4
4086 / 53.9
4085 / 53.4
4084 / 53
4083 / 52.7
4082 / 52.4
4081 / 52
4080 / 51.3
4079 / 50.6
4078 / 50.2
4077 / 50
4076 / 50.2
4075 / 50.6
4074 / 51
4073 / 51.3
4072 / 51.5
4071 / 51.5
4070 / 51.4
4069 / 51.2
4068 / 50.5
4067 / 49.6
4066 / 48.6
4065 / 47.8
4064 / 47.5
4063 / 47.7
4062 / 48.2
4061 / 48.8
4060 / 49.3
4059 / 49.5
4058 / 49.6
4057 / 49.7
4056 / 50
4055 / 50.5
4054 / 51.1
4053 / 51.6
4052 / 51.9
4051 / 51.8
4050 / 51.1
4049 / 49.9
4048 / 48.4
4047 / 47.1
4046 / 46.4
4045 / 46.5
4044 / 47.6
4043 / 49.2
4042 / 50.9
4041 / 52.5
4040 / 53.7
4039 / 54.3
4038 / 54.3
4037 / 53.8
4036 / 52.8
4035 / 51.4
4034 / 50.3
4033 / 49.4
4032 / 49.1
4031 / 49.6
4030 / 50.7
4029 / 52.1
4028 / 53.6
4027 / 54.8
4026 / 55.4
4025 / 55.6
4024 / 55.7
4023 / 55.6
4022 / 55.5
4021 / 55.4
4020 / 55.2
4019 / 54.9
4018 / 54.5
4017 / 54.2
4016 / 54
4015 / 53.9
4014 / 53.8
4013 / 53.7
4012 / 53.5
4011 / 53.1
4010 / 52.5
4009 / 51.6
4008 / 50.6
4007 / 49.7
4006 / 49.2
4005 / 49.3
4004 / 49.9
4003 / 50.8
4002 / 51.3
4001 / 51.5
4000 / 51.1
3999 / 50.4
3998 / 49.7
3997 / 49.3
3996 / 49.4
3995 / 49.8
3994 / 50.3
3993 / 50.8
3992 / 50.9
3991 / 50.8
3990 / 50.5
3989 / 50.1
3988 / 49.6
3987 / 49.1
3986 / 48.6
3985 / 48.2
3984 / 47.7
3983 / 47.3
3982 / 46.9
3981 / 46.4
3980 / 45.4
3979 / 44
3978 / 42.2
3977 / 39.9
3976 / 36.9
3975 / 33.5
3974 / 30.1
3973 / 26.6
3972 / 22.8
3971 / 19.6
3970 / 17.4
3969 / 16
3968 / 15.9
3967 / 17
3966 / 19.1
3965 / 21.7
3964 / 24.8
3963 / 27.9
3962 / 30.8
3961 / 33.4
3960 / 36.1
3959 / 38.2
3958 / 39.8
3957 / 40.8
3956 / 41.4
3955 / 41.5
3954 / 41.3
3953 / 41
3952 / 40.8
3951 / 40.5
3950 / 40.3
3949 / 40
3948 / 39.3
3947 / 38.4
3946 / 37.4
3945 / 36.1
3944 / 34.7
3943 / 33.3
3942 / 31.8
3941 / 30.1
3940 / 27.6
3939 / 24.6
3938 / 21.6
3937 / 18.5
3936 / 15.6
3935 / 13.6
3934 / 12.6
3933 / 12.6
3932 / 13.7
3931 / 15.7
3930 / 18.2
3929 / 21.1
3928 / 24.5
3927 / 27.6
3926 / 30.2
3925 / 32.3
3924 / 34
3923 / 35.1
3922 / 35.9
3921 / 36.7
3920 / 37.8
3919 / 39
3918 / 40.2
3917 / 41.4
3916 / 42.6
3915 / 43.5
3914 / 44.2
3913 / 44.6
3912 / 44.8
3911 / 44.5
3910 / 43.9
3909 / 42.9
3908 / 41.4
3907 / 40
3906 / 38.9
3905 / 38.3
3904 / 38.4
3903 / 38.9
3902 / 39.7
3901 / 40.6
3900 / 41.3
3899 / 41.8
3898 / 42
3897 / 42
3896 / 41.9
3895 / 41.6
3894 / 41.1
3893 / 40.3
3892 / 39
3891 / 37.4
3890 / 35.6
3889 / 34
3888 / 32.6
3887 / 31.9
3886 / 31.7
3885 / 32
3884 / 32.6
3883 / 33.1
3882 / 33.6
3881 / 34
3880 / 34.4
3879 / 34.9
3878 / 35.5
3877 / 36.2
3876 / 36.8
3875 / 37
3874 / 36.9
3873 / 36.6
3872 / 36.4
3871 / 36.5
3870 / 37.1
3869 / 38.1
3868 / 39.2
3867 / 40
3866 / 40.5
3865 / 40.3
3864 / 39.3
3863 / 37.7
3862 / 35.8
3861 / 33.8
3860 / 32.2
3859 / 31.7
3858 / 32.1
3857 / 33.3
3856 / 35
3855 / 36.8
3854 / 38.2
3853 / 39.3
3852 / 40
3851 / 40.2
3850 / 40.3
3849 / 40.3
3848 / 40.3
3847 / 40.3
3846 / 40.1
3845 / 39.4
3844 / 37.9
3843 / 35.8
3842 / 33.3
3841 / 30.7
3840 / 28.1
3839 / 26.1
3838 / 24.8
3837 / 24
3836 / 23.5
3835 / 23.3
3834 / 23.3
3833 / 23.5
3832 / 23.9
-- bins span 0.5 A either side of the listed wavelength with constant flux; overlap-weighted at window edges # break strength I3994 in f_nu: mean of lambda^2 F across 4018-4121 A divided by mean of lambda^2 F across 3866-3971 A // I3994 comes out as 1.6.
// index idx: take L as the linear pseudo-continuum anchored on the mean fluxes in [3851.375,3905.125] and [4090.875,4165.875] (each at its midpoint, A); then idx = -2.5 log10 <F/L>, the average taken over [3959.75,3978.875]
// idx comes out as 0.50 mag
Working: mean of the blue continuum 37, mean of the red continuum 53.3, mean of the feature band 27.1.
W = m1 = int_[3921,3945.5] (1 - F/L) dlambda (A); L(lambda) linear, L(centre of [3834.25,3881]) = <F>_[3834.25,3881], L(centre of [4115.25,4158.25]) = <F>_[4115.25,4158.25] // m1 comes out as 9.2 A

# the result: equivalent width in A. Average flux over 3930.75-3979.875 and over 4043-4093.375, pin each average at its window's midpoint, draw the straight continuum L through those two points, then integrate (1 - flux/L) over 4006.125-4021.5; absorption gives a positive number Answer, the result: -4.7 A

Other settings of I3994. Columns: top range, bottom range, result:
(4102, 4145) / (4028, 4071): 1.10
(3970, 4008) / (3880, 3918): 1.21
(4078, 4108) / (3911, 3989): 1.64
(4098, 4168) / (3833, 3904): 1.70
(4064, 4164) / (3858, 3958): 1.66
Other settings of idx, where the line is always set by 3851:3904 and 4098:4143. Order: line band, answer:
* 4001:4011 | -0.121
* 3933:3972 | 0.373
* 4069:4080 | -0.023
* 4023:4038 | -0.124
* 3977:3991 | -0.079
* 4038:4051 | -0.049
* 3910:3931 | 0.117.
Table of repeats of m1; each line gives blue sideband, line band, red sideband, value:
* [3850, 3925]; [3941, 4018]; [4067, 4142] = 4.7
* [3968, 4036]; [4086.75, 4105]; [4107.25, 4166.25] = 0.5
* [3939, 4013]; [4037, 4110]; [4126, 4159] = -3.9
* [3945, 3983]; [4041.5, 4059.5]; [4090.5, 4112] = -2.0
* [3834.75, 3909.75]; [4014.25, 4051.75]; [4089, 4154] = -4.0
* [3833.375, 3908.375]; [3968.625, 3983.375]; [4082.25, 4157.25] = 3.1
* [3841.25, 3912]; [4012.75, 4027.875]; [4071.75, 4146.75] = -2.5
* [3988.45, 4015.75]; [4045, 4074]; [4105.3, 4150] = 1.5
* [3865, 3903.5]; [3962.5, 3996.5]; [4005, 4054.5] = 6.8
